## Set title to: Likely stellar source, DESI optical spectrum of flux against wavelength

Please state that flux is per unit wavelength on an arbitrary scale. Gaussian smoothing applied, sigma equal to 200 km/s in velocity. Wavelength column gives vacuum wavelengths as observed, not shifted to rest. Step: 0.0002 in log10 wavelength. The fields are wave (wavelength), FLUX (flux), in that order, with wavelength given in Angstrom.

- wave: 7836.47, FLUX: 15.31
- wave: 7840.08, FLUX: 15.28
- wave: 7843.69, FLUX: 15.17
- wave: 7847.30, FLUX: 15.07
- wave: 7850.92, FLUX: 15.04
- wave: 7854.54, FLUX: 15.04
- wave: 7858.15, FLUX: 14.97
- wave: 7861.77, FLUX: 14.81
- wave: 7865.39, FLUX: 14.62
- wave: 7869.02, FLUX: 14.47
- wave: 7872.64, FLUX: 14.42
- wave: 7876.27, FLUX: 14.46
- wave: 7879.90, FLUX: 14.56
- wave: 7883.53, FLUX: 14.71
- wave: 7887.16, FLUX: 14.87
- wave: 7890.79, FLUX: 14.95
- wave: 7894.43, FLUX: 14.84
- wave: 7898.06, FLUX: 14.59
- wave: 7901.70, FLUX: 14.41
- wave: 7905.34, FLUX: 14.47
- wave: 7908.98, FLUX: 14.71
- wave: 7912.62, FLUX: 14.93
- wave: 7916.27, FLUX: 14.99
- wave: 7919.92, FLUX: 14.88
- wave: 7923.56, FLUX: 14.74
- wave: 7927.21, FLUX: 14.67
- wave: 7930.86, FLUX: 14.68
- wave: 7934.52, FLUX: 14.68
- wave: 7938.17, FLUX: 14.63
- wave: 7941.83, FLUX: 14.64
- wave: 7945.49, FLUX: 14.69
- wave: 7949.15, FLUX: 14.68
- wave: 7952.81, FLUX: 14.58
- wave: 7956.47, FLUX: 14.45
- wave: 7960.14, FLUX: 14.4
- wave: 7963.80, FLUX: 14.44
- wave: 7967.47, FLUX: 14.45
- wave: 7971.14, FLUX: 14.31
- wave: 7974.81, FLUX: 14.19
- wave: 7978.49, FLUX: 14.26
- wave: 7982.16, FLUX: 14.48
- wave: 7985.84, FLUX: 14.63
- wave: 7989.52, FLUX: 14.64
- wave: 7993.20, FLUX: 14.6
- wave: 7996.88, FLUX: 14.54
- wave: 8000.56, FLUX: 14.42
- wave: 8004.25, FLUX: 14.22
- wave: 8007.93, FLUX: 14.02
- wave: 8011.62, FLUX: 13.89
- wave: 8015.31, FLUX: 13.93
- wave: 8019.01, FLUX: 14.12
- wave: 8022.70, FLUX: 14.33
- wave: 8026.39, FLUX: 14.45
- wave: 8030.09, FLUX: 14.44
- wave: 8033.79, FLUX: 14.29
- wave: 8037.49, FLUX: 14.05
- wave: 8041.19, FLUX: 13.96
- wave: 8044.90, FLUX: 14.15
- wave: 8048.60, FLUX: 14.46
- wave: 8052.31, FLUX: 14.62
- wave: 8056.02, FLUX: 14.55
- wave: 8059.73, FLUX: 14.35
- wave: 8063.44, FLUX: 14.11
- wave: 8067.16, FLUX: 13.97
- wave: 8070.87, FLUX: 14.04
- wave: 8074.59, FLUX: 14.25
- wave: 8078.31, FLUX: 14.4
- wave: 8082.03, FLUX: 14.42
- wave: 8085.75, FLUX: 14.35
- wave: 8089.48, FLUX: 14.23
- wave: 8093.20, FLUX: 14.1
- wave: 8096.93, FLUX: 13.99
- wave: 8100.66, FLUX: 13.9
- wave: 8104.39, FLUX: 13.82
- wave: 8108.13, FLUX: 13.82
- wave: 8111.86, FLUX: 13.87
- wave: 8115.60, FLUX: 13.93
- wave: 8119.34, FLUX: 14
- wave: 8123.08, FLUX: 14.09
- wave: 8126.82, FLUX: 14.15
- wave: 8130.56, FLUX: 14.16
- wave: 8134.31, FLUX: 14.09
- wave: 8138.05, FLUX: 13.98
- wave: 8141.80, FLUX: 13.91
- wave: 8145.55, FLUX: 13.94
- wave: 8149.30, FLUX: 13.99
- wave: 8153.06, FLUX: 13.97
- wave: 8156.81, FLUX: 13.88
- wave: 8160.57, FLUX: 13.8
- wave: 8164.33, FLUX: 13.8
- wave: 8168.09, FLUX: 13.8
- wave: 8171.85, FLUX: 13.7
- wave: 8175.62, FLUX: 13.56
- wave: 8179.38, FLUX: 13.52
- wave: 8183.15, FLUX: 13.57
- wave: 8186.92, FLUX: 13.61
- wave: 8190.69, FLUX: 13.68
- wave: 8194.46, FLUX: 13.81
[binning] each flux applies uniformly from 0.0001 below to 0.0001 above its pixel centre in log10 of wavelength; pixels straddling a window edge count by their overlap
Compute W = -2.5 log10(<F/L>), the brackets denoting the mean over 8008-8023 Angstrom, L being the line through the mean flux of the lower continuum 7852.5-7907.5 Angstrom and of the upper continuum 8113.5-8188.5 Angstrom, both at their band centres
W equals 0.02 mag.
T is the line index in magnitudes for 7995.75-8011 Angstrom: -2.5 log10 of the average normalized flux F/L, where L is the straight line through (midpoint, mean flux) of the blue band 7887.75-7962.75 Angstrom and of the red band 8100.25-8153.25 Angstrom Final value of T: 0.01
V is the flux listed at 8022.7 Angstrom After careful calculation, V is 14.33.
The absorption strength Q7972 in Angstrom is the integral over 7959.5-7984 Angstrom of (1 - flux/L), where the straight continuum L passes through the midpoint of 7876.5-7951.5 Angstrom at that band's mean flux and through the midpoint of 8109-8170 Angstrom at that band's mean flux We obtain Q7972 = 0.3 Angstrom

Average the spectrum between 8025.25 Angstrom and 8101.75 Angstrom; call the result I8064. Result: 14.2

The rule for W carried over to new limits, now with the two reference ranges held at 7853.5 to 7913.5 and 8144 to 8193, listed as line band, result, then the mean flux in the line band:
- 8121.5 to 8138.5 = -0.02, 14.1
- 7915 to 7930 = -0.02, 14.8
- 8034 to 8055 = -0.01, 14.3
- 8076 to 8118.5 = -0.01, 14.1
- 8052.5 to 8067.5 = -0.02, 14.3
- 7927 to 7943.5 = -0.01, 14.7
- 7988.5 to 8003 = -0.02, 14.5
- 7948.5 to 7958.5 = -0.01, 14.6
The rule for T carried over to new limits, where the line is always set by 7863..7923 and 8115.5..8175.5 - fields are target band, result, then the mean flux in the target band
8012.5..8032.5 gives 0.00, 14.2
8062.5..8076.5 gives 0.01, 14.1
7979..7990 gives -0.01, 14.5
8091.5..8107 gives 0.01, 13.9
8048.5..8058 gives -0.03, 14.6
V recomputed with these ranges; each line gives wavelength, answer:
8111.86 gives 13.87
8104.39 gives 13.82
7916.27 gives 14.99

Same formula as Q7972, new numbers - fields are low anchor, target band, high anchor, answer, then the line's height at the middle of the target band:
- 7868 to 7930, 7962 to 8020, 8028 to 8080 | 0.4 Angstrom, 14.4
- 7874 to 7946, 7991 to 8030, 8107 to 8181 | 0.3 Angstrom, 14.4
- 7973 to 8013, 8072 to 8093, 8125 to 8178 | -0.3 Angstrom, 14.1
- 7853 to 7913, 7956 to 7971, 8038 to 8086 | 0.1 Angstrom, 14.5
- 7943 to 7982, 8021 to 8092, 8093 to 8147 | -0.6 Angstrom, 14.2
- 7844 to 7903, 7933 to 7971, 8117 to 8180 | -0.1 Angstrom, 14.5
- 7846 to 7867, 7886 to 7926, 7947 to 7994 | -0.1 Angstrom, 14.7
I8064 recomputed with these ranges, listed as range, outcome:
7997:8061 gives 14.3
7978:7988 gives 14.5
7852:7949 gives 14.7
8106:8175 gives 13.9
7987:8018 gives 14.3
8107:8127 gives 14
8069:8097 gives 14.2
